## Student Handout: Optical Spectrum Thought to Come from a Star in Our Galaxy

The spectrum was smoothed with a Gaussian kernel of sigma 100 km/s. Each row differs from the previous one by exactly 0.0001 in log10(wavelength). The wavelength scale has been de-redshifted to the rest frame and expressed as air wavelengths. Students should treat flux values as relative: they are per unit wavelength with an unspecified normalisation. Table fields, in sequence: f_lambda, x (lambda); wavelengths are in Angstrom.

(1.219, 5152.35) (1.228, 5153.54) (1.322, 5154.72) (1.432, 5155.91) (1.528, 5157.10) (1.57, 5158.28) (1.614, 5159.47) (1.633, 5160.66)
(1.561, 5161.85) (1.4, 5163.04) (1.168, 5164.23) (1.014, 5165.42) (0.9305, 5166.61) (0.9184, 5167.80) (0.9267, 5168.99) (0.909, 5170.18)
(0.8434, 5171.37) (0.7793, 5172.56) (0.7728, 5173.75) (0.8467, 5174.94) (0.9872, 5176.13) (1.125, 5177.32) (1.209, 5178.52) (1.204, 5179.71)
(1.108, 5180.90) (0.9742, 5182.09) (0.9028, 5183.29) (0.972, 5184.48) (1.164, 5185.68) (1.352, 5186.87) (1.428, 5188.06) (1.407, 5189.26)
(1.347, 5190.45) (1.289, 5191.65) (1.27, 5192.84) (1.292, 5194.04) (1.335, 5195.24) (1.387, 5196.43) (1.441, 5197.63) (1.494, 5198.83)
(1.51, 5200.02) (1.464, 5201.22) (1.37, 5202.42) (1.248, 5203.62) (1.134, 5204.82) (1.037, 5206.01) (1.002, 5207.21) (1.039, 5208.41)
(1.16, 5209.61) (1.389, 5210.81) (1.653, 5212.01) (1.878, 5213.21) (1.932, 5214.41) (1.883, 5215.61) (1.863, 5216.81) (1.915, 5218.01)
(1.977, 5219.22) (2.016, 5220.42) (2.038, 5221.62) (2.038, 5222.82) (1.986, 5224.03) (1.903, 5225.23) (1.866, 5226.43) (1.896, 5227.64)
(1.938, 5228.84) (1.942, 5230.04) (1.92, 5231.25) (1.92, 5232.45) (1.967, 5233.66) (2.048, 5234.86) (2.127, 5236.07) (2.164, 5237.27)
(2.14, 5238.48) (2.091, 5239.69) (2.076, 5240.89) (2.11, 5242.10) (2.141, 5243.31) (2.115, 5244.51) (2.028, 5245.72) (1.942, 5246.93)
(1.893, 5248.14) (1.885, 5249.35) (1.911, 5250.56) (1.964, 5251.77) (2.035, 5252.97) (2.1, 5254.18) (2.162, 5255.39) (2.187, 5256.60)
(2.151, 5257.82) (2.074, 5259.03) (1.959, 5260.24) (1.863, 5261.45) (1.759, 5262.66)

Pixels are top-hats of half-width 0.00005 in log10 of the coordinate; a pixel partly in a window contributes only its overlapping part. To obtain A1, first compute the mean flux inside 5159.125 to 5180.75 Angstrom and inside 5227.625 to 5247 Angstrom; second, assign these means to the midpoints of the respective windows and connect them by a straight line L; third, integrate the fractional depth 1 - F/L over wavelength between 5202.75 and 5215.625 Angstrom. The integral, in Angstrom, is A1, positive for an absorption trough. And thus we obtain 2.2 Angstrom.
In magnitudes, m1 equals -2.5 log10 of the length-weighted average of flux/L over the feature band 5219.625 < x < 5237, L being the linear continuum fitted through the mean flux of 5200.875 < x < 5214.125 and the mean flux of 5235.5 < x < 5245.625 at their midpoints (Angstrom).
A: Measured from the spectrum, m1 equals -0.09 mag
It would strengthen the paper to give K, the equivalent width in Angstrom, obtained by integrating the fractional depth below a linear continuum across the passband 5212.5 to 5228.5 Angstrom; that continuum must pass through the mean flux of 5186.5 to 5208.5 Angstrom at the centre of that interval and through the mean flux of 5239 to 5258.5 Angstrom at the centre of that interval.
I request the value -2.9 Angstrom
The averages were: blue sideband 1.31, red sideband 2.05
